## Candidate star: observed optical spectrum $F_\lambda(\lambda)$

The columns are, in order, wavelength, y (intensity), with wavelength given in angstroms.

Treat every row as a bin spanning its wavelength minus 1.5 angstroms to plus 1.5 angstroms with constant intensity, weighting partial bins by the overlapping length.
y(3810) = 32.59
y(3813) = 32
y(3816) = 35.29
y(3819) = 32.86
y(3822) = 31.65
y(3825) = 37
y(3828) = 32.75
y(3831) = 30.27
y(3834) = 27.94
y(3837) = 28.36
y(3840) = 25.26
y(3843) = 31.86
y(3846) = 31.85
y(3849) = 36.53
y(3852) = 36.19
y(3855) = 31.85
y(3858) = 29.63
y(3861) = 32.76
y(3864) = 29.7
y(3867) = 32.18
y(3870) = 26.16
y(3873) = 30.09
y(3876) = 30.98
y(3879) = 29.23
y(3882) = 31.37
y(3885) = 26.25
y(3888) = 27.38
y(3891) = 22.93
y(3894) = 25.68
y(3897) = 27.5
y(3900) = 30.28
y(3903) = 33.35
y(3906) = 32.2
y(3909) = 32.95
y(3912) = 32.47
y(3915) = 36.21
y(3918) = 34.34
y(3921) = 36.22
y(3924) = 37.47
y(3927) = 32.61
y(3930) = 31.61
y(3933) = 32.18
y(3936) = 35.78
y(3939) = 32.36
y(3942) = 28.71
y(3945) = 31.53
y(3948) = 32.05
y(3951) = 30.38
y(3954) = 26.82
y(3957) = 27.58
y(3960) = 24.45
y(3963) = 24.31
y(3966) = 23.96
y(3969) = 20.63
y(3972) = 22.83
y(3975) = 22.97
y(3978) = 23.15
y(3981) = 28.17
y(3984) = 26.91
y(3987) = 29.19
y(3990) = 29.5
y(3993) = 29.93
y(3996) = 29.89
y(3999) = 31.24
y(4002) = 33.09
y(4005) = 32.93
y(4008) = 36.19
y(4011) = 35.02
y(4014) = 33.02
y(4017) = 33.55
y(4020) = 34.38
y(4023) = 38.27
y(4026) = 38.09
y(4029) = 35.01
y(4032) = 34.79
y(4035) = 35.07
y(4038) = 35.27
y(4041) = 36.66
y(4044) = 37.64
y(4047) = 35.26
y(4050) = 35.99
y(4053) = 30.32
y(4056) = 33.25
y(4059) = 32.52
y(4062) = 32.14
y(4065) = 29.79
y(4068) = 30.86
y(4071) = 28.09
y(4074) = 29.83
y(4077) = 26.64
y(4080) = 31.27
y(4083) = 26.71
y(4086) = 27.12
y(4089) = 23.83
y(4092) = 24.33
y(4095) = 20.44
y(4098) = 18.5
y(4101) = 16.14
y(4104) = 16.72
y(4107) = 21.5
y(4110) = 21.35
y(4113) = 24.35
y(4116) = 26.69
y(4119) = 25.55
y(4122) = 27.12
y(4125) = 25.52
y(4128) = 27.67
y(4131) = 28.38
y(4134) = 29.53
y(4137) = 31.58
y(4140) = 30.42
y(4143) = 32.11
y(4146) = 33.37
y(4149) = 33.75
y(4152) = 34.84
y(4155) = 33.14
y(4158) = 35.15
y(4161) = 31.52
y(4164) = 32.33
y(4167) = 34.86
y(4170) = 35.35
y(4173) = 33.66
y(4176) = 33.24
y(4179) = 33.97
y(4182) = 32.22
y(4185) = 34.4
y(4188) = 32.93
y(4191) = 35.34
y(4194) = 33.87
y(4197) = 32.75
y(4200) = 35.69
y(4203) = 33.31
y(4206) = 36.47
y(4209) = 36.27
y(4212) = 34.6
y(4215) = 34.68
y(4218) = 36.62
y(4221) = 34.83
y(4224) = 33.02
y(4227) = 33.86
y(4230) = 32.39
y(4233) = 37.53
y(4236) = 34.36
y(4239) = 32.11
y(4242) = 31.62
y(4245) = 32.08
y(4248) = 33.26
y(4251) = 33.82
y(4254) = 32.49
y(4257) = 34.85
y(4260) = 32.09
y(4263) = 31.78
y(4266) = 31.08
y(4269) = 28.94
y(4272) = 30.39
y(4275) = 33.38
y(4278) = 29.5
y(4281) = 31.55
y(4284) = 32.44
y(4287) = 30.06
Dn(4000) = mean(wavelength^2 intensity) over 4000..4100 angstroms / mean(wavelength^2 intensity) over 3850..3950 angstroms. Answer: 1.09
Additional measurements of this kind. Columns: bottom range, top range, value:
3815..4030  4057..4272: 1.13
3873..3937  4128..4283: 1.23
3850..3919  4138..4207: 1.27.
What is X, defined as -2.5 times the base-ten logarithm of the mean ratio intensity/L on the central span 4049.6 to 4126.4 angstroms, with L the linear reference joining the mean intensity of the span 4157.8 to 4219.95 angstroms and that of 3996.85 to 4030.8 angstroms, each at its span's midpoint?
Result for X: 0.29 mag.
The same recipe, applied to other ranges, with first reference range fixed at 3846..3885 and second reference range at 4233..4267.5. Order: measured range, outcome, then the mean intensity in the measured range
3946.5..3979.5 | 0.24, 25.4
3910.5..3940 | -0.09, 34.2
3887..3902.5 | 0.16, 27.2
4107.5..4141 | 0.20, 26.9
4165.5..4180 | -0.05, 34.2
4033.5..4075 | -0.04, 33.1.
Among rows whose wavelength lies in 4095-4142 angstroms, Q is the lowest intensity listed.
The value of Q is 16.14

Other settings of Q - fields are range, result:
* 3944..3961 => 24.45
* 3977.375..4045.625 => 23.15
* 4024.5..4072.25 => 28.09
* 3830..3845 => 25.26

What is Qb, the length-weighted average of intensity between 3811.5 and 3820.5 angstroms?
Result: 33.4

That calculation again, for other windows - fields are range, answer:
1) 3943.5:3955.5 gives 30.2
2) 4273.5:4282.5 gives 31.5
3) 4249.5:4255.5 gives 33.2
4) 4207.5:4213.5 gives 35.4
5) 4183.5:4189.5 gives 33.7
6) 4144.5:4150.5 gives 33.6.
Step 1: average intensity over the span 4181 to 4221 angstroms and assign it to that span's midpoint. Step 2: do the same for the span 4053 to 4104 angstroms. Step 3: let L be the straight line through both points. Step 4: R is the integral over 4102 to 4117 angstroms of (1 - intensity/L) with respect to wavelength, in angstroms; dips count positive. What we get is 3.7 angstroms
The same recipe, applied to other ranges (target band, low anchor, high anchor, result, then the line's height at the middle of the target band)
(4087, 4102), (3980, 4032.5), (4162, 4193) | 5.53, 33.3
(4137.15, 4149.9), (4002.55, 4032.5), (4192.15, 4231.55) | 0.90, 34.7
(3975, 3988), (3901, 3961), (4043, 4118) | 1.76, 30.4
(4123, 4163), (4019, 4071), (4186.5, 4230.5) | 3.64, 34.4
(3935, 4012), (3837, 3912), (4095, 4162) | 0.82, 29.1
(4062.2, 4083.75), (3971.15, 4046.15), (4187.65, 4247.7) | 2.32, 32.8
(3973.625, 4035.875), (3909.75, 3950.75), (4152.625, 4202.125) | 2.81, 33.4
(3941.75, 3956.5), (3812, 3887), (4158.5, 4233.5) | 1.01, 32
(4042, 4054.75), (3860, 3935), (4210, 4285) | -1.21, 31.8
